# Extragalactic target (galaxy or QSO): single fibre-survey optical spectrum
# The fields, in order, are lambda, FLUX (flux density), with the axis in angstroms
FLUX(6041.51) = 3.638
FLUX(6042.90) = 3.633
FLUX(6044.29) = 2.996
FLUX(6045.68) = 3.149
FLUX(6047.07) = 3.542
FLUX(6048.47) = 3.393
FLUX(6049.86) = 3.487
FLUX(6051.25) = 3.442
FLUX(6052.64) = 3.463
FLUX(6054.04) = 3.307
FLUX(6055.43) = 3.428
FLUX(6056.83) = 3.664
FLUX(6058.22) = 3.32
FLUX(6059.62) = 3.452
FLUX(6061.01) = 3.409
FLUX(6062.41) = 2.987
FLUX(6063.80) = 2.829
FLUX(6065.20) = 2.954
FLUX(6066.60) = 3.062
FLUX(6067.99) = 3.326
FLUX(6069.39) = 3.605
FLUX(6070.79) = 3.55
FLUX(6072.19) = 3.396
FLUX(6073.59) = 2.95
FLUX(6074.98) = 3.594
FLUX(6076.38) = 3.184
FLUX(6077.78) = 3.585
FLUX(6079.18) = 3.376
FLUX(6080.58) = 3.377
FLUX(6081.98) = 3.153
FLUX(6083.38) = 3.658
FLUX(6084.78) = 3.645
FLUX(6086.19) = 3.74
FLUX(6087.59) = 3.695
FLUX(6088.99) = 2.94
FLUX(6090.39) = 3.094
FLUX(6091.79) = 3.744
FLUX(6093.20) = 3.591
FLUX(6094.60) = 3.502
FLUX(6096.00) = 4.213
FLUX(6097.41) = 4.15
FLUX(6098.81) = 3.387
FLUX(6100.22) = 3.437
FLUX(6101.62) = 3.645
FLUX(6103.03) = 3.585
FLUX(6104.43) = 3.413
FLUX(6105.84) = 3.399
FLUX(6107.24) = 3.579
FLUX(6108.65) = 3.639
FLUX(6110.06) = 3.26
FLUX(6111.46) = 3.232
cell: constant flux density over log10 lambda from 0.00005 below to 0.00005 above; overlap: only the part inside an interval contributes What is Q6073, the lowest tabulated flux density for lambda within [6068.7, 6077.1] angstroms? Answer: 2.95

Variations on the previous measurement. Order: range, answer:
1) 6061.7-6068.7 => 2.829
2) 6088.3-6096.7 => 2.94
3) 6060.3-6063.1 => 2.987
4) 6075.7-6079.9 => 3.184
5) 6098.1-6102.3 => 3.387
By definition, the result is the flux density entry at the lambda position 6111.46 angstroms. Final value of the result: 3.232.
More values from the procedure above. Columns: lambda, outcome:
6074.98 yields 3.594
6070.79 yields 3.55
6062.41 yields 2.987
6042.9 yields 3.633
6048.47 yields 3.393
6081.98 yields 3.153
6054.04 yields 3.307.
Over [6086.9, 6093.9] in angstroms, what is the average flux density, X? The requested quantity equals 3.41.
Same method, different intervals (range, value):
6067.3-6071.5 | 3.49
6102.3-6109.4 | 3.52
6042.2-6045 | 3.32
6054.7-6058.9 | 3.47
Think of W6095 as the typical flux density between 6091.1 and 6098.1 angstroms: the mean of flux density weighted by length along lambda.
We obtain 3.84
